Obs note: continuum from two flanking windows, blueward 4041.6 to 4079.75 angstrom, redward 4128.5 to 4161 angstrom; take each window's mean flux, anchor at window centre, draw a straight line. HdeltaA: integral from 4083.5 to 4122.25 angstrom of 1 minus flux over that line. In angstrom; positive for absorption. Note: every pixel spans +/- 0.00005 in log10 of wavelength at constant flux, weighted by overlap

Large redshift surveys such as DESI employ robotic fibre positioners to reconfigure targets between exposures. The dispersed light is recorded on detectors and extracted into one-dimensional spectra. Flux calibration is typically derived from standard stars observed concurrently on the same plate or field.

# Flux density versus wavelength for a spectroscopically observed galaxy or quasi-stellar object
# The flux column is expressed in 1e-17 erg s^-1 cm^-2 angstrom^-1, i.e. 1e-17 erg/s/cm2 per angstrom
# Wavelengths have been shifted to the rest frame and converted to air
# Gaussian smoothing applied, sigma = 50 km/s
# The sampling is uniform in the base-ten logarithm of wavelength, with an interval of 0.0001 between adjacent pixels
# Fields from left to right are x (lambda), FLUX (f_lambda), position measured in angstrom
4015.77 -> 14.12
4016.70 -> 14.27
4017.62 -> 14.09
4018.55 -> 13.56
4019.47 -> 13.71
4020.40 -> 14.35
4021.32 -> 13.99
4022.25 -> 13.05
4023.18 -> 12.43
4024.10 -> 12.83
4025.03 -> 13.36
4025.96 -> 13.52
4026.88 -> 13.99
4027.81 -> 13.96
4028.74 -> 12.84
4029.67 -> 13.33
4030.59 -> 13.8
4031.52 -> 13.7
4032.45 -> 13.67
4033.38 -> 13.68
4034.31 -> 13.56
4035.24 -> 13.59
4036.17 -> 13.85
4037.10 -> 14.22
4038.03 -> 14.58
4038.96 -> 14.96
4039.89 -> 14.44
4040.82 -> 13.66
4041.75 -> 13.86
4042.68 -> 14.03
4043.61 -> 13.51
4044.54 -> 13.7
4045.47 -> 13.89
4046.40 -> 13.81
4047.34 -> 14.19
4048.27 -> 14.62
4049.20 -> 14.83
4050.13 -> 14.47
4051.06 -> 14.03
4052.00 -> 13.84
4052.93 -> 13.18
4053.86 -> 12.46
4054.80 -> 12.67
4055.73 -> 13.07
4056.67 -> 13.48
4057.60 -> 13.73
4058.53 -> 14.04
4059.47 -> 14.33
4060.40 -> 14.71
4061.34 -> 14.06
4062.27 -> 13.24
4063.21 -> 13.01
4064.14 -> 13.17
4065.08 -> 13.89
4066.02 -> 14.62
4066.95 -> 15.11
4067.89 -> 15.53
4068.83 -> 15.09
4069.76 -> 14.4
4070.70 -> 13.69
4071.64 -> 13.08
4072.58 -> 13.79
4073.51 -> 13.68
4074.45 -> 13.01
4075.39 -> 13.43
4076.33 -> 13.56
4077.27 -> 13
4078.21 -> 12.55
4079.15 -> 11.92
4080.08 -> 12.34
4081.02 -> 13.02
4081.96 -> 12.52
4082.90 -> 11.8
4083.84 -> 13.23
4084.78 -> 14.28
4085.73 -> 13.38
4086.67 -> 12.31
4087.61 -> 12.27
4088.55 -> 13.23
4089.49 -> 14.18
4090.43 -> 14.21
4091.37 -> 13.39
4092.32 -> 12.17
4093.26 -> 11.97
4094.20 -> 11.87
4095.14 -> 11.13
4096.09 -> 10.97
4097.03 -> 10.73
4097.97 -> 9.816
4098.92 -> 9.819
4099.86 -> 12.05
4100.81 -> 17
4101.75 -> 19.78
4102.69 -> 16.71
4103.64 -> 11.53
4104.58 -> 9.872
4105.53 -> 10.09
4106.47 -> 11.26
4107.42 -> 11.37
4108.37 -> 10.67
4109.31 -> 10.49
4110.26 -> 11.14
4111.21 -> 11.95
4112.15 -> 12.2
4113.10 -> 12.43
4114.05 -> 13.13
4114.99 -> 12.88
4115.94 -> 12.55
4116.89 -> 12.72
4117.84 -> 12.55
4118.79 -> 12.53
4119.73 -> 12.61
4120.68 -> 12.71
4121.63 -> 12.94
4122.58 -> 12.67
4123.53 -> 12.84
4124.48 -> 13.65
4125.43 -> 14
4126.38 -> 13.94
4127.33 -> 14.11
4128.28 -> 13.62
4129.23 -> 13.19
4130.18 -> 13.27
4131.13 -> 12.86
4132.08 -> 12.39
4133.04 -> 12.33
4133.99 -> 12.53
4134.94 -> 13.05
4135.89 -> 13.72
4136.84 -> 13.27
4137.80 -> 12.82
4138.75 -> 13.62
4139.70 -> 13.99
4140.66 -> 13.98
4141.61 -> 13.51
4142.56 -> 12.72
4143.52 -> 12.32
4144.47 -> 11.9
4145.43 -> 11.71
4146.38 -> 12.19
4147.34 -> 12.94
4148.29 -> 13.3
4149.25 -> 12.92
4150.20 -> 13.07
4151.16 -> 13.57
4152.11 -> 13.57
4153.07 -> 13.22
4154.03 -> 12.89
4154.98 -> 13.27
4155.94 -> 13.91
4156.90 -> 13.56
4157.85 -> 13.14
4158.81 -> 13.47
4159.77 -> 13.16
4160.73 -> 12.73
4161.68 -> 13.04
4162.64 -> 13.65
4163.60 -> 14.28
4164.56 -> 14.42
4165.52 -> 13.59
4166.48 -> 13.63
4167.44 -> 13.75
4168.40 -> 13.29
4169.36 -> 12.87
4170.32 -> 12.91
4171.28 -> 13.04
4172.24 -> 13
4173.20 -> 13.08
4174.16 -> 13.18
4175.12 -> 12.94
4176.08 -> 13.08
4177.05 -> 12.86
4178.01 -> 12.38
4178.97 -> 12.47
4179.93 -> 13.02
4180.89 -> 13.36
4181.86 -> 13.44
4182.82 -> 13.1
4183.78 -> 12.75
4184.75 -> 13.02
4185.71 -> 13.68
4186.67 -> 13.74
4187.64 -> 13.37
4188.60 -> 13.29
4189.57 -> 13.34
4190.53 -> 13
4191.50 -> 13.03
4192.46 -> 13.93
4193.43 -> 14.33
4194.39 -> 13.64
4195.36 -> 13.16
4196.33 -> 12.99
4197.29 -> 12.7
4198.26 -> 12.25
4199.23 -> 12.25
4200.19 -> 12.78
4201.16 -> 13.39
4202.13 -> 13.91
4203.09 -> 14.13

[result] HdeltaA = 2.67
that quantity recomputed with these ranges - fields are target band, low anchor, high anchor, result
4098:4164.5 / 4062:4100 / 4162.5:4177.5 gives 1.2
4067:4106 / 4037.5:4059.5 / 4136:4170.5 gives 1.8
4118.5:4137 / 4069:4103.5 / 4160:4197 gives 0.1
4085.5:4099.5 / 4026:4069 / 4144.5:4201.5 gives 1.6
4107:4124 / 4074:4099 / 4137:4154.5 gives 0.7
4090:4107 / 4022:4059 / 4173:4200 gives 1.3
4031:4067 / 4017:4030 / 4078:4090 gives -1.7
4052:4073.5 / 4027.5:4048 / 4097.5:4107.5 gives -0.7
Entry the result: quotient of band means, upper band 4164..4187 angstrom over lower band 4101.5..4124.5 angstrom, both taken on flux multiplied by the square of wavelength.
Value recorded 1.1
